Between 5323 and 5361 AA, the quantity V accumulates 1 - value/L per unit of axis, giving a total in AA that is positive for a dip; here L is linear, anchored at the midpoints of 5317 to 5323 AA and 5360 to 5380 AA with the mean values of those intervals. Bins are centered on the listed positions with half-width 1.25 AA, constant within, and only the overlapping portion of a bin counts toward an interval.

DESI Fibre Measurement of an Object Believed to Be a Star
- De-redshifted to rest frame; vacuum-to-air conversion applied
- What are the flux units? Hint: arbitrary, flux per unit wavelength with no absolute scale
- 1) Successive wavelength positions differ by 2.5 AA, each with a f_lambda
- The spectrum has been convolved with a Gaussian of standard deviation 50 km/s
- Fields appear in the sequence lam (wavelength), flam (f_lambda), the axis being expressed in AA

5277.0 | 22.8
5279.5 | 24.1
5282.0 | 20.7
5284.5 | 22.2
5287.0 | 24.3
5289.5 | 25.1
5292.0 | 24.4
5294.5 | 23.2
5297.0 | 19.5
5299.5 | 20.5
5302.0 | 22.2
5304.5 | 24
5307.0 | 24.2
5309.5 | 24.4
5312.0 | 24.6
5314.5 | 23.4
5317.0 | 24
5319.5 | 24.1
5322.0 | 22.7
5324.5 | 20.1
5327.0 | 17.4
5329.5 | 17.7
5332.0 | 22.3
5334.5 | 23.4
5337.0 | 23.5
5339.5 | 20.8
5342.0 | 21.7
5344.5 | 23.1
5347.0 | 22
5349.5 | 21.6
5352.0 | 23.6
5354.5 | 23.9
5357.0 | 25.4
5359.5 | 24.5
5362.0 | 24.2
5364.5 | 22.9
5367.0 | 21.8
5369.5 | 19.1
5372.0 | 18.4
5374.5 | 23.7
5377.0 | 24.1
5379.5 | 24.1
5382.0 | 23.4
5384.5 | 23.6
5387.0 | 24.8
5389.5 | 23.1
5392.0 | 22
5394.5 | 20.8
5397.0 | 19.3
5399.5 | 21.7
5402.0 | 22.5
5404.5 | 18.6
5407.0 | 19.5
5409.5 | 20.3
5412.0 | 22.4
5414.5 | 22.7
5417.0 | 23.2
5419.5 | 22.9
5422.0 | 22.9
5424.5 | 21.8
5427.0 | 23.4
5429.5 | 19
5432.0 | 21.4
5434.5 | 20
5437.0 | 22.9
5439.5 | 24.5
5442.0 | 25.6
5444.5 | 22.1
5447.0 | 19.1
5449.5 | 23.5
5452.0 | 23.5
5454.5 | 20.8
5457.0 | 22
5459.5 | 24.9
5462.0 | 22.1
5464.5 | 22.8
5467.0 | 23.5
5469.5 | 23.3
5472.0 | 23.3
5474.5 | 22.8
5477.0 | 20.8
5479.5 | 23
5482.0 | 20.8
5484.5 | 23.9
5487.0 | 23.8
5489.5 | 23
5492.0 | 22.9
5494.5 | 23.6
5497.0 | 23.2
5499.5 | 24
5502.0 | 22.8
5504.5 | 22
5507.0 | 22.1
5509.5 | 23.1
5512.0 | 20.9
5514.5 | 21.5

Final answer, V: 1.5 AA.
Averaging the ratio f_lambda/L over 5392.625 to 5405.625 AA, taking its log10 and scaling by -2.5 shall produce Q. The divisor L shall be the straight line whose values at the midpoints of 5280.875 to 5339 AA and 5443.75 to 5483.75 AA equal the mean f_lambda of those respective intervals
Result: 0.09 mag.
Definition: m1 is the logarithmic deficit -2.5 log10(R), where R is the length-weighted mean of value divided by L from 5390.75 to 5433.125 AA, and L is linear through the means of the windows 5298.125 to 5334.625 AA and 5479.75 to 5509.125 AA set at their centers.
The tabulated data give 0.06 mag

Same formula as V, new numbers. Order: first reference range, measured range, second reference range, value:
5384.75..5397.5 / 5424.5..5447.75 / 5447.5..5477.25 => 0.54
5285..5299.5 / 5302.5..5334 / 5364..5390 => 0.63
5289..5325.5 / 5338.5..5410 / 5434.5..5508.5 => 2.22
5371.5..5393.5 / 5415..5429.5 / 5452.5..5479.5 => 0.27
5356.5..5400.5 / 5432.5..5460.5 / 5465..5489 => 0.19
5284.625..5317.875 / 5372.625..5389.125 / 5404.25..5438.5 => -1.12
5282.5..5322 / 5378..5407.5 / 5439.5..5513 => 1.26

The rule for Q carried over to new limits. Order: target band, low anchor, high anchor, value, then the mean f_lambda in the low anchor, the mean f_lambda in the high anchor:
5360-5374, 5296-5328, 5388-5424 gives 0.02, 22.5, 21.6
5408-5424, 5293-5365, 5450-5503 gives 0.02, 22.6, 22.9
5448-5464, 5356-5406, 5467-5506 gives 0.00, 22.4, 22.9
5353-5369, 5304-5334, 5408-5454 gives -0.06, 22.4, 22.2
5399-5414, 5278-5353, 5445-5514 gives 0.08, 22.5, 22.6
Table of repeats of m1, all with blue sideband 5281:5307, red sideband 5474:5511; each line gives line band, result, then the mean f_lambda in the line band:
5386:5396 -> 0.01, 22.5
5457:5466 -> -0.02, 23.1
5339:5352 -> 0.03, 22.1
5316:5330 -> 0.08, 21.1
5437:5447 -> -0.03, 23.3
